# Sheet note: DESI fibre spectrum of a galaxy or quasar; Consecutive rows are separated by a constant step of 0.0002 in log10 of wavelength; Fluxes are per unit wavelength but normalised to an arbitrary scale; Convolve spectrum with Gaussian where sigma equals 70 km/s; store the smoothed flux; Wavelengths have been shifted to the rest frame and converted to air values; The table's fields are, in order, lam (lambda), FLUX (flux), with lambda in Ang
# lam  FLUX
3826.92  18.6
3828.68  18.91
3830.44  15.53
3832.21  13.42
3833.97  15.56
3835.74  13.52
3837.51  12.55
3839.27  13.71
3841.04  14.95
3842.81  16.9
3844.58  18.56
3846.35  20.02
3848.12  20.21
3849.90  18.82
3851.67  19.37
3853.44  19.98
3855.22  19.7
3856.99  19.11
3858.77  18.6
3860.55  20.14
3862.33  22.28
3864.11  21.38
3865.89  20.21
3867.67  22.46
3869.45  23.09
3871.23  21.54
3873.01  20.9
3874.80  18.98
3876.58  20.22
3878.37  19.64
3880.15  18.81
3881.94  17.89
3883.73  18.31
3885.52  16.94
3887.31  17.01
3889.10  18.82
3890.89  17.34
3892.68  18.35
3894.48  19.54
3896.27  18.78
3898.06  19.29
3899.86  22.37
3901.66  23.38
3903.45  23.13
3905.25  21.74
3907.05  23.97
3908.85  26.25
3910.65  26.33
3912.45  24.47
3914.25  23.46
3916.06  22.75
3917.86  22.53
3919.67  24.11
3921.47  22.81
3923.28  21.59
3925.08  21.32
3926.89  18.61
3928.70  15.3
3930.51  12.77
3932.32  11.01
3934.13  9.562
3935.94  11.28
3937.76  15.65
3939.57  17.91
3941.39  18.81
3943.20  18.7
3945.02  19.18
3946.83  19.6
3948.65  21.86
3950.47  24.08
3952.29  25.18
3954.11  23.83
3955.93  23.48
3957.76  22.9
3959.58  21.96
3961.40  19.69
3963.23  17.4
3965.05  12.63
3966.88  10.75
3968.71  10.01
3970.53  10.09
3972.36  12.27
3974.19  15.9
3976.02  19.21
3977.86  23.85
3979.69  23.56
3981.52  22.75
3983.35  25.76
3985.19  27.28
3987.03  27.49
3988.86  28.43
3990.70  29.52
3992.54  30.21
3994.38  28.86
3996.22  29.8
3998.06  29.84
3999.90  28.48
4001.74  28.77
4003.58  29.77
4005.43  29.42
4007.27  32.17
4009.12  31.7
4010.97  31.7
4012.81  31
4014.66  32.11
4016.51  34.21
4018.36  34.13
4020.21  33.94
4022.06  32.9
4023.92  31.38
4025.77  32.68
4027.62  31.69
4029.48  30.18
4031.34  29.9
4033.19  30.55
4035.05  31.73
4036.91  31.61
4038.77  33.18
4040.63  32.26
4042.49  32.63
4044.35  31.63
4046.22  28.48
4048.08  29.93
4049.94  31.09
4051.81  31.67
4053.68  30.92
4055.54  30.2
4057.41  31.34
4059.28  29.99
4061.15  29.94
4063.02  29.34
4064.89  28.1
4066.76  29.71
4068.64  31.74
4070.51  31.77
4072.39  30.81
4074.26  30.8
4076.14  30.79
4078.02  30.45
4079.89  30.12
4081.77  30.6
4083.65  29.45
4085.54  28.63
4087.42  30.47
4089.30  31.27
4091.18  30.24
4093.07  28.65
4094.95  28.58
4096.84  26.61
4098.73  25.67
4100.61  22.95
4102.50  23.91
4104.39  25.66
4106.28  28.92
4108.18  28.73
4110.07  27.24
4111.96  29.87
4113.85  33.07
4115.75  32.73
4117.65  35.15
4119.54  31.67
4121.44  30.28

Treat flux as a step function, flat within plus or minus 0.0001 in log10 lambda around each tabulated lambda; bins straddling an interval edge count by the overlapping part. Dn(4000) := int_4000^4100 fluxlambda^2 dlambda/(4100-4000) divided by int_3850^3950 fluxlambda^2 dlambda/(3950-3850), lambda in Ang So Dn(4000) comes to 1.7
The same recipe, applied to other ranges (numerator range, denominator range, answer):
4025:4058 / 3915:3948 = 1.83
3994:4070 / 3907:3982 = 1.69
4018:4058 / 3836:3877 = 1.80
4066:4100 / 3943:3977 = 1.72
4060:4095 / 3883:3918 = 1.55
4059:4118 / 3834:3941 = 1.68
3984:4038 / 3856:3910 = 1.61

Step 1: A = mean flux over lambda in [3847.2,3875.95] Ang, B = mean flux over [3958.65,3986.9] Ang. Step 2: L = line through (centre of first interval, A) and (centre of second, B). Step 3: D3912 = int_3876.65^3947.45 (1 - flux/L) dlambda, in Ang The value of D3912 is 0.3 Ang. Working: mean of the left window 20.4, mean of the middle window 19.5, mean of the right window 18.5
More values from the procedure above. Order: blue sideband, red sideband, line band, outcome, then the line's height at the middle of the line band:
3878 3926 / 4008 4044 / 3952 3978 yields 8.8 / 26.7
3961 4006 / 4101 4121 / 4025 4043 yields -4.3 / 25.5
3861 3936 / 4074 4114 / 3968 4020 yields -4.6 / 24.3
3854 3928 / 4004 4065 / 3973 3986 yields 2.4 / 27.4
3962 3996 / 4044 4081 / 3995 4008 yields -3.4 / 23.6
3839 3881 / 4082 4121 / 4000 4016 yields -3.4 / 25.4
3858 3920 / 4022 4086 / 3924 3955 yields 7.9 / 24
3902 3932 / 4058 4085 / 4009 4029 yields -3.7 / 27.4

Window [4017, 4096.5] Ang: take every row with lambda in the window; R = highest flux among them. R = 34.13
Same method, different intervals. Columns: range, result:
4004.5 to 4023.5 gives 34.21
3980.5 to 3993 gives 30.21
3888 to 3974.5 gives 26.33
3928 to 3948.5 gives 19.6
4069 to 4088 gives 31.77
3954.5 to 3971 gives 23.48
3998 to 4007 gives 29.84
